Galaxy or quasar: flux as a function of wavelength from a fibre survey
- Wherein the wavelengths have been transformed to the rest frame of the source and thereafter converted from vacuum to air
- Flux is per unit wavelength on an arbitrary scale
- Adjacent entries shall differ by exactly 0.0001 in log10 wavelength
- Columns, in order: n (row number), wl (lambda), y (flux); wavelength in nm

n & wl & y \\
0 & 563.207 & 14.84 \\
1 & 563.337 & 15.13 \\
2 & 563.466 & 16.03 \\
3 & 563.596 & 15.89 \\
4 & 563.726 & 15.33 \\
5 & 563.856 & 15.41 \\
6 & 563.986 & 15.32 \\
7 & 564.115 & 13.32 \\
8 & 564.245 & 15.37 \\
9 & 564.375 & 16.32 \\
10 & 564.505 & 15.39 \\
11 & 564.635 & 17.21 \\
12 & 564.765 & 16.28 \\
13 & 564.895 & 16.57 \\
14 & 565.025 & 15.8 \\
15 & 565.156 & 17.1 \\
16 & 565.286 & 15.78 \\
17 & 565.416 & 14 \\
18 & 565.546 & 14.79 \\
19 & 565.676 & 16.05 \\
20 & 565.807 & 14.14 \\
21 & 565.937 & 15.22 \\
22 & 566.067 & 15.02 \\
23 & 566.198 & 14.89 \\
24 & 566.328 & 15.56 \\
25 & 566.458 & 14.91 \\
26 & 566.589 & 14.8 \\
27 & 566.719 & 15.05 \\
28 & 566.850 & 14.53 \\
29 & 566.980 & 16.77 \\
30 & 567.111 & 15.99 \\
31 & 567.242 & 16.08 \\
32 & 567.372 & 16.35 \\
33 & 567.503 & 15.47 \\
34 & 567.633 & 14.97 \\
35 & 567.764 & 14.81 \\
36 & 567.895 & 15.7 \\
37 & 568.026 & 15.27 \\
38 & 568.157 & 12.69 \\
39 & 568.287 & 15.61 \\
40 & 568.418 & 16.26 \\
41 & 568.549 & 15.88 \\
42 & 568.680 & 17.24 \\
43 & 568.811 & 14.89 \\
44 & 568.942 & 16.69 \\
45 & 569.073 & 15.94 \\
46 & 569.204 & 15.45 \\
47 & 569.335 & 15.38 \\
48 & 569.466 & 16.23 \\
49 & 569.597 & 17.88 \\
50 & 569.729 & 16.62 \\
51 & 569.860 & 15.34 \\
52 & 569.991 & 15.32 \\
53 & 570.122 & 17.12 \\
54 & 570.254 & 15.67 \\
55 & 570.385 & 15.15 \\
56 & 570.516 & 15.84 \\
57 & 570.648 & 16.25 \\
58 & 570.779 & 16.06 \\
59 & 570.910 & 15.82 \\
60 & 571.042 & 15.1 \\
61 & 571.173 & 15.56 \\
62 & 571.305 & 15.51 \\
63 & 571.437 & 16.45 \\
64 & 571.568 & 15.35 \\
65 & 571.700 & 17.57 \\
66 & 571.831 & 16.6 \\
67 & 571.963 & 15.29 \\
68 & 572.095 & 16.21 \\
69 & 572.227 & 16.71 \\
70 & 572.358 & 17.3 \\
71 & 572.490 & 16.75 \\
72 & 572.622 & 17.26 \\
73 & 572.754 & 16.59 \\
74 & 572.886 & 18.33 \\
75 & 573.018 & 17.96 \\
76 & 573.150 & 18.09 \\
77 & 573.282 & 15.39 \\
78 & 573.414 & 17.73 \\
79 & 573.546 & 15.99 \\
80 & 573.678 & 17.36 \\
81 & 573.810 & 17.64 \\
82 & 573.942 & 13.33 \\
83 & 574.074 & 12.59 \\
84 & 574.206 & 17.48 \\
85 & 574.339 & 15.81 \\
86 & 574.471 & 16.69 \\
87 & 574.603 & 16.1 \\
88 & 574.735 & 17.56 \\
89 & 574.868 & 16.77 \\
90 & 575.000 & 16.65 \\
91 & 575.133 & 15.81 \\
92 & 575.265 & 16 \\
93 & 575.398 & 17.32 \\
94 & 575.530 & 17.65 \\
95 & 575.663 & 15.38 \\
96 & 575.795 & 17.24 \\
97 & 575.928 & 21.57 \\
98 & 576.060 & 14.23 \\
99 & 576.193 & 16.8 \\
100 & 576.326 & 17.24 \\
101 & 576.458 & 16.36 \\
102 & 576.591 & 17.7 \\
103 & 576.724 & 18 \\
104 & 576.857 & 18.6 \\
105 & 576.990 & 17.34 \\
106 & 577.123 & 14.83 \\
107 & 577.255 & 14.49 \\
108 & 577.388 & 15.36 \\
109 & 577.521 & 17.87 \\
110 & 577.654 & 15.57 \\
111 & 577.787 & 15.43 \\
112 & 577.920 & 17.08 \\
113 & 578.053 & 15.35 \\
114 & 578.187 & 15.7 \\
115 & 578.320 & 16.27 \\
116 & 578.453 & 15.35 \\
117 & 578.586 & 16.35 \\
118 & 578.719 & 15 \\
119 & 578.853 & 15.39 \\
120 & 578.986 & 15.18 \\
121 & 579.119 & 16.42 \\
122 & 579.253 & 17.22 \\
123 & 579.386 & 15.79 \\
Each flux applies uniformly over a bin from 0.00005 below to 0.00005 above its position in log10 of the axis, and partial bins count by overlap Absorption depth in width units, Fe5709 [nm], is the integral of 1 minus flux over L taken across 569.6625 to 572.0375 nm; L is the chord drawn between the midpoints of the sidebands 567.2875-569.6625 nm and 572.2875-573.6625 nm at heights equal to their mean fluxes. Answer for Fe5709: 0.08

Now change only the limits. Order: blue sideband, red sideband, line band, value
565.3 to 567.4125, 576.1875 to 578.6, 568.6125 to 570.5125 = -0.06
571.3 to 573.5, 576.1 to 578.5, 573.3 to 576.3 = 0.01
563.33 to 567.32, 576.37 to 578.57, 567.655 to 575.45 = -0.11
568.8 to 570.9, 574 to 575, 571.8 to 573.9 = -0.11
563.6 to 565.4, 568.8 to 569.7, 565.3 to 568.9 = 0.15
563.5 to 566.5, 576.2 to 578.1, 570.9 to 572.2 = 0.01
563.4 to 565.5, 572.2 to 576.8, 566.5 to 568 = 0.05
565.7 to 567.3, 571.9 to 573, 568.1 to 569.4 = 0.02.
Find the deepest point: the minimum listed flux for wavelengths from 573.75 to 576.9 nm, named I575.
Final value 12.59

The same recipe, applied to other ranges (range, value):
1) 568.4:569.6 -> 14.89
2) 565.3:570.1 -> 12.69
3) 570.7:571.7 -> 15.1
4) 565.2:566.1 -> 14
